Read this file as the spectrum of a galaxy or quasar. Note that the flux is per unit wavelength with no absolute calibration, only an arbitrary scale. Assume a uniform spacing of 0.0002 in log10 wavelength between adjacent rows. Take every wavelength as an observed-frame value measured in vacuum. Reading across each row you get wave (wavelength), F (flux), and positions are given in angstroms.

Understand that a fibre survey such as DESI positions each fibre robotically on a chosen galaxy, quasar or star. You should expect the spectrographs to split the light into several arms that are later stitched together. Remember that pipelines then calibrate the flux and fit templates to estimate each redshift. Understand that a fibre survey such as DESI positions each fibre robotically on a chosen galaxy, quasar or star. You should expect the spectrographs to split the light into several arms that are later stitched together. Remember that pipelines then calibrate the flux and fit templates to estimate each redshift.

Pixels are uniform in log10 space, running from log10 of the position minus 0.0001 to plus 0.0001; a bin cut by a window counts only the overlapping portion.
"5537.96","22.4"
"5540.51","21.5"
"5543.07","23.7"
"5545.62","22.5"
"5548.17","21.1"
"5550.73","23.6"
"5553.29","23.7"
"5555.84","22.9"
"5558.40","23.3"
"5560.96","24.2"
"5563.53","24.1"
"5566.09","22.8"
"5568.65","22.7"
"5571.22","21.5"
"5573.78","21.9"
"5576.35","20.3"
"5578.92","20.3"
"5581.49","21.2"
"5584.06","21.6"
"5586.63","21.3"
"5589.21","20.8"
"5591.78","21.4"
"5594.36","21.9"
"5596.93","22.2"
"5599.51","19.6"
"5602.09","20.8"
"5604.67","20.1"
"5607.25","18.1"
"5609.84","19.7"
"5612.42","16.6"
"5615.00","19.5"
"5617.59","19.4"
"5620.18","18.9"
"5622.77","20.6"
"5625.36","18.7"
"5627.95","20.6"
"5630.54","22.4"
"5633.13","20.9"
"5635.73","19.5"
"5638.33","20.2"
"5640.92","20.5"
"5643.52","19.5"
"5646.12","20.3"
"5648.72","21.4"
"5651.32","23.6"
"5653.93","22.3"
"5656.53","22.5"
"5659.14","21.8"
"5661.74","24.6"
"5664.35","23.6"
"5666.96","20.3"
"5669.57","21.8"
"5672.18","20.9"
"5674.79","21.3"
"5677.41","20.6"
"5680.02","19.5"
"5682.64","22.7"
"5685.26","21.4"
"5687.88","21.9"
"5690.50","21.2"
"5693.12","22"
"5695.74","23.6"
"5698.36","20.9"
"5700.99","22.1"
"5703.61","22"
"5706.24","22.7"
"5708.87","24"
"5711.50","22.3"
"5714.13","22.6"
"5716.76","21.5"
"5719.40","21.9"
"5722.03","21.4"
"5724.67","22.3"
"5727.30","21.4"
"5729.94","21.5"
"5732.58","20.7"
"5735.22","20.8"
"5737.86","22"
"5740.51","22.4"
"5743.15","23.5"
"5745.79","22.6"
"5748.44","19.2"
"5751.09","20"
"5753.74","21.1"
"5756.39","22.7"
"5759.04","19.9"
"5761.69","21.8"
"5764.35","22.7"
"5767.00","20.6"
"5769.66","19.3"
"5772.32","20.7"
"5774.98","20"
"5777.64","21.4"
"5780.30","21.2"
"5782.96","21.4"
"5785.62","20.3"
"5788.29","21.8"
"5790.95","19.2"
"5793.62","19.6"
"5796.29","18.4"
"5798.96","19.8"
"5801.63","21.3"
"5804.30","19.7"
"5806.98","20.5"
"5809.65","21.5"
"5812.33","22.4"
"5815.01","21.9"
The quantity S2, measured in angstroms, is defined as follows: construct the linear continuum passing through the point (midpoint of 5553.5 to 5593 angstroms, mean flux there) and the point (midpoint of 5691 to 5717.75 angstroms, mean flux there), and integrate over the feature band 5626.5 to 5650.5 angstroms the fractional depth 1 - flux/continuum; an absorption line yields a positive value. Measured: 1.7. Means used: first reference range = 22.1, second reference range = 22.4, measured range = 20.6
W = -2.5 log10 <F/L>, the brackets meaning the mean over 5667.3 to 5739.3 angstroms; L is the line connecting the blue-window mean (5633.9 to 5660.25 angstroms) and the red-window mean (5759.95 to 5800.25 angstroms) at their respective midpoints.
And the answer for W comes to -0.04 mag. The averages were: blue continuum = 21.1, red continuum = 20.5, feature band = 21.7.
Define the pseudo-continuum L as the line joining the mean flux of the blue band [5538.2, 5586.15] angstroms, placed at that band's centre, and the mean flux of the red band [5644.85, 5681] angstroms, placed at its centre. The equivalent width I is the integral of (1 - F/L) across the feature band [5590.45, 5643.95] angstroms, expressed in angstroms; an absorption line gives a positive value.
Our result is 4.8 angstroms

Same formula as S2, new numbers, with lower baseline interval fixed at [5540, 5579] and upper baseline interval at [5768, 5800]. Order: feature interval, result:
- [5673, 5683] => 0.2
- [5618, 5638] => 1.5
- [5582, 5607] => 1.4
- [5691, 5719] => -1.6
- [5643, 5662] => -0.3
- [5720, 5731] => -0.4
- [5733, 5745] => -0.8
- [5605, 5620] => 2.2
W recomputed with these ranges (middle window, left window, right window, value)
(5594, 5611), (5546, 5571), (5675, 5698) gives 0.116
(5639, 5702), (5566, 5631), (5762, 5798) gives -0.059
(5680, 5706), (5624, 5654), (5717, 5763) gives -0.037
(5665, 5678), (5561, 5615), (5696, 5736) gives 0.024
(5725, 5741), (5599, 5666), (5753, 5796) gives -0.037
